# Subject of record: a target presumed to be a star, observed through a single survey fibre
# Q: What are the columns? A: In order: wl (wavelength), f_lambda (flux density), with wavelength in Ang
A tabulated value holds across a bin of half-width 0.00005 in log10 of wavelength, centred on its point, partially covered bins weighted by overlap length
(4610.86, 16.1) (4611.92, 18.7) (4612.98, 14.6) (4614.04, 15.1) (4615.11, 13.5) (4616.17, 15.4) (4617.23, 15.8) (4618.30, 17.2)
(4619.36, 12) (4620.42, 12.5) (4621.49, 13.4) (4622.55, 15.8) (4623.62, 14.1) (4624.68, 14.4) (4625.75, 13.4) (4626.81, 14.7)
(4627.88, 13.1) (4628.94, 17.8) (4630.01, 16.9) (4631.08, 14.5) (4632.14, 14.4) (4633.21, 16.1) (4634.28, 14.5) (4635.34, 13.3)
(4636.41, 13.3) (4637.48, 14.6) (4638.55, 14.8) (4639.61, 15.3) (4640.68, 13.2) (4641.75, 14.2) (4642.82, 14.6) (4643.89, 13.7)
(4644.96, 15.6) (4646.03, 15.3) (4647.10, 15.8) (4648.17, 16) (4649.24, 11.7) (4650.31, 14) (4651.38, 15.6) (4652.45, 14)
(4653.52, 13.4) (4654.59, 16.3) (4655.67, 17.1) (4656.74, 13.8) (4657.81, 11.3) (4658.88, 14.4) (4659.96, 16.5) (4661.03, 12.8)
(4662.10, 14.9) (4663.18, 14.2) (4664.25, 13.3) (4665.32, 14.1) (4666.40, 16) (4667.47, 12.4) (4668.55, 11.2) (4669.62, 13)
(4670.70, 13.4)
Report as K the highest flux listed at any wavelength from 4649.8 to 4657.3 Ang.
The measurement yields 17.1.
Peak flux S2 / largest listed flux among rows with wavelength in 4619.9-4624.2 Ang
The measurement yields 15.8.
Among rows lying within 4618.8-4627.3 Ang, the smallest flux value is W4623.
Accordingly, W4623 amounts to 12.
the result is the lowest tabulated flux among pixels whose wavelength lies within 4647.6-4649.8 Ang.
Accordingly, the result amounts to 11.7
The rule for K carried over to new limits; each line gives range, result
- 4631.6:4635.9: 16.1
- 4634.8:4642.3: 15.3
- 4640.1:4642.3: 14.2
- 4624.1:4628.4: 14.7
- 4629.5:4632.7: 16.9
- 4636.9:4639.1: 14.8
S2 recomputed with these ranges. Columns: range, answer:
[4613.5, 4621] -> 17.2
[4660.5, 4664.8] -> 14.9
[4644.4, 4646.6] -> 15.6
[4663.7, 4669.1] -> 16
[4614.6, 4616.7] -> 15.4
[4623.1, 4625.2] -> 14.4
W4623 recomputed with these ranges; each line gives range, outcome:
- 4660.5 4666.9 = 12.8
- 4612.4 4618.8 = 13.5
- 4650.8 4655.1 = 13.4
